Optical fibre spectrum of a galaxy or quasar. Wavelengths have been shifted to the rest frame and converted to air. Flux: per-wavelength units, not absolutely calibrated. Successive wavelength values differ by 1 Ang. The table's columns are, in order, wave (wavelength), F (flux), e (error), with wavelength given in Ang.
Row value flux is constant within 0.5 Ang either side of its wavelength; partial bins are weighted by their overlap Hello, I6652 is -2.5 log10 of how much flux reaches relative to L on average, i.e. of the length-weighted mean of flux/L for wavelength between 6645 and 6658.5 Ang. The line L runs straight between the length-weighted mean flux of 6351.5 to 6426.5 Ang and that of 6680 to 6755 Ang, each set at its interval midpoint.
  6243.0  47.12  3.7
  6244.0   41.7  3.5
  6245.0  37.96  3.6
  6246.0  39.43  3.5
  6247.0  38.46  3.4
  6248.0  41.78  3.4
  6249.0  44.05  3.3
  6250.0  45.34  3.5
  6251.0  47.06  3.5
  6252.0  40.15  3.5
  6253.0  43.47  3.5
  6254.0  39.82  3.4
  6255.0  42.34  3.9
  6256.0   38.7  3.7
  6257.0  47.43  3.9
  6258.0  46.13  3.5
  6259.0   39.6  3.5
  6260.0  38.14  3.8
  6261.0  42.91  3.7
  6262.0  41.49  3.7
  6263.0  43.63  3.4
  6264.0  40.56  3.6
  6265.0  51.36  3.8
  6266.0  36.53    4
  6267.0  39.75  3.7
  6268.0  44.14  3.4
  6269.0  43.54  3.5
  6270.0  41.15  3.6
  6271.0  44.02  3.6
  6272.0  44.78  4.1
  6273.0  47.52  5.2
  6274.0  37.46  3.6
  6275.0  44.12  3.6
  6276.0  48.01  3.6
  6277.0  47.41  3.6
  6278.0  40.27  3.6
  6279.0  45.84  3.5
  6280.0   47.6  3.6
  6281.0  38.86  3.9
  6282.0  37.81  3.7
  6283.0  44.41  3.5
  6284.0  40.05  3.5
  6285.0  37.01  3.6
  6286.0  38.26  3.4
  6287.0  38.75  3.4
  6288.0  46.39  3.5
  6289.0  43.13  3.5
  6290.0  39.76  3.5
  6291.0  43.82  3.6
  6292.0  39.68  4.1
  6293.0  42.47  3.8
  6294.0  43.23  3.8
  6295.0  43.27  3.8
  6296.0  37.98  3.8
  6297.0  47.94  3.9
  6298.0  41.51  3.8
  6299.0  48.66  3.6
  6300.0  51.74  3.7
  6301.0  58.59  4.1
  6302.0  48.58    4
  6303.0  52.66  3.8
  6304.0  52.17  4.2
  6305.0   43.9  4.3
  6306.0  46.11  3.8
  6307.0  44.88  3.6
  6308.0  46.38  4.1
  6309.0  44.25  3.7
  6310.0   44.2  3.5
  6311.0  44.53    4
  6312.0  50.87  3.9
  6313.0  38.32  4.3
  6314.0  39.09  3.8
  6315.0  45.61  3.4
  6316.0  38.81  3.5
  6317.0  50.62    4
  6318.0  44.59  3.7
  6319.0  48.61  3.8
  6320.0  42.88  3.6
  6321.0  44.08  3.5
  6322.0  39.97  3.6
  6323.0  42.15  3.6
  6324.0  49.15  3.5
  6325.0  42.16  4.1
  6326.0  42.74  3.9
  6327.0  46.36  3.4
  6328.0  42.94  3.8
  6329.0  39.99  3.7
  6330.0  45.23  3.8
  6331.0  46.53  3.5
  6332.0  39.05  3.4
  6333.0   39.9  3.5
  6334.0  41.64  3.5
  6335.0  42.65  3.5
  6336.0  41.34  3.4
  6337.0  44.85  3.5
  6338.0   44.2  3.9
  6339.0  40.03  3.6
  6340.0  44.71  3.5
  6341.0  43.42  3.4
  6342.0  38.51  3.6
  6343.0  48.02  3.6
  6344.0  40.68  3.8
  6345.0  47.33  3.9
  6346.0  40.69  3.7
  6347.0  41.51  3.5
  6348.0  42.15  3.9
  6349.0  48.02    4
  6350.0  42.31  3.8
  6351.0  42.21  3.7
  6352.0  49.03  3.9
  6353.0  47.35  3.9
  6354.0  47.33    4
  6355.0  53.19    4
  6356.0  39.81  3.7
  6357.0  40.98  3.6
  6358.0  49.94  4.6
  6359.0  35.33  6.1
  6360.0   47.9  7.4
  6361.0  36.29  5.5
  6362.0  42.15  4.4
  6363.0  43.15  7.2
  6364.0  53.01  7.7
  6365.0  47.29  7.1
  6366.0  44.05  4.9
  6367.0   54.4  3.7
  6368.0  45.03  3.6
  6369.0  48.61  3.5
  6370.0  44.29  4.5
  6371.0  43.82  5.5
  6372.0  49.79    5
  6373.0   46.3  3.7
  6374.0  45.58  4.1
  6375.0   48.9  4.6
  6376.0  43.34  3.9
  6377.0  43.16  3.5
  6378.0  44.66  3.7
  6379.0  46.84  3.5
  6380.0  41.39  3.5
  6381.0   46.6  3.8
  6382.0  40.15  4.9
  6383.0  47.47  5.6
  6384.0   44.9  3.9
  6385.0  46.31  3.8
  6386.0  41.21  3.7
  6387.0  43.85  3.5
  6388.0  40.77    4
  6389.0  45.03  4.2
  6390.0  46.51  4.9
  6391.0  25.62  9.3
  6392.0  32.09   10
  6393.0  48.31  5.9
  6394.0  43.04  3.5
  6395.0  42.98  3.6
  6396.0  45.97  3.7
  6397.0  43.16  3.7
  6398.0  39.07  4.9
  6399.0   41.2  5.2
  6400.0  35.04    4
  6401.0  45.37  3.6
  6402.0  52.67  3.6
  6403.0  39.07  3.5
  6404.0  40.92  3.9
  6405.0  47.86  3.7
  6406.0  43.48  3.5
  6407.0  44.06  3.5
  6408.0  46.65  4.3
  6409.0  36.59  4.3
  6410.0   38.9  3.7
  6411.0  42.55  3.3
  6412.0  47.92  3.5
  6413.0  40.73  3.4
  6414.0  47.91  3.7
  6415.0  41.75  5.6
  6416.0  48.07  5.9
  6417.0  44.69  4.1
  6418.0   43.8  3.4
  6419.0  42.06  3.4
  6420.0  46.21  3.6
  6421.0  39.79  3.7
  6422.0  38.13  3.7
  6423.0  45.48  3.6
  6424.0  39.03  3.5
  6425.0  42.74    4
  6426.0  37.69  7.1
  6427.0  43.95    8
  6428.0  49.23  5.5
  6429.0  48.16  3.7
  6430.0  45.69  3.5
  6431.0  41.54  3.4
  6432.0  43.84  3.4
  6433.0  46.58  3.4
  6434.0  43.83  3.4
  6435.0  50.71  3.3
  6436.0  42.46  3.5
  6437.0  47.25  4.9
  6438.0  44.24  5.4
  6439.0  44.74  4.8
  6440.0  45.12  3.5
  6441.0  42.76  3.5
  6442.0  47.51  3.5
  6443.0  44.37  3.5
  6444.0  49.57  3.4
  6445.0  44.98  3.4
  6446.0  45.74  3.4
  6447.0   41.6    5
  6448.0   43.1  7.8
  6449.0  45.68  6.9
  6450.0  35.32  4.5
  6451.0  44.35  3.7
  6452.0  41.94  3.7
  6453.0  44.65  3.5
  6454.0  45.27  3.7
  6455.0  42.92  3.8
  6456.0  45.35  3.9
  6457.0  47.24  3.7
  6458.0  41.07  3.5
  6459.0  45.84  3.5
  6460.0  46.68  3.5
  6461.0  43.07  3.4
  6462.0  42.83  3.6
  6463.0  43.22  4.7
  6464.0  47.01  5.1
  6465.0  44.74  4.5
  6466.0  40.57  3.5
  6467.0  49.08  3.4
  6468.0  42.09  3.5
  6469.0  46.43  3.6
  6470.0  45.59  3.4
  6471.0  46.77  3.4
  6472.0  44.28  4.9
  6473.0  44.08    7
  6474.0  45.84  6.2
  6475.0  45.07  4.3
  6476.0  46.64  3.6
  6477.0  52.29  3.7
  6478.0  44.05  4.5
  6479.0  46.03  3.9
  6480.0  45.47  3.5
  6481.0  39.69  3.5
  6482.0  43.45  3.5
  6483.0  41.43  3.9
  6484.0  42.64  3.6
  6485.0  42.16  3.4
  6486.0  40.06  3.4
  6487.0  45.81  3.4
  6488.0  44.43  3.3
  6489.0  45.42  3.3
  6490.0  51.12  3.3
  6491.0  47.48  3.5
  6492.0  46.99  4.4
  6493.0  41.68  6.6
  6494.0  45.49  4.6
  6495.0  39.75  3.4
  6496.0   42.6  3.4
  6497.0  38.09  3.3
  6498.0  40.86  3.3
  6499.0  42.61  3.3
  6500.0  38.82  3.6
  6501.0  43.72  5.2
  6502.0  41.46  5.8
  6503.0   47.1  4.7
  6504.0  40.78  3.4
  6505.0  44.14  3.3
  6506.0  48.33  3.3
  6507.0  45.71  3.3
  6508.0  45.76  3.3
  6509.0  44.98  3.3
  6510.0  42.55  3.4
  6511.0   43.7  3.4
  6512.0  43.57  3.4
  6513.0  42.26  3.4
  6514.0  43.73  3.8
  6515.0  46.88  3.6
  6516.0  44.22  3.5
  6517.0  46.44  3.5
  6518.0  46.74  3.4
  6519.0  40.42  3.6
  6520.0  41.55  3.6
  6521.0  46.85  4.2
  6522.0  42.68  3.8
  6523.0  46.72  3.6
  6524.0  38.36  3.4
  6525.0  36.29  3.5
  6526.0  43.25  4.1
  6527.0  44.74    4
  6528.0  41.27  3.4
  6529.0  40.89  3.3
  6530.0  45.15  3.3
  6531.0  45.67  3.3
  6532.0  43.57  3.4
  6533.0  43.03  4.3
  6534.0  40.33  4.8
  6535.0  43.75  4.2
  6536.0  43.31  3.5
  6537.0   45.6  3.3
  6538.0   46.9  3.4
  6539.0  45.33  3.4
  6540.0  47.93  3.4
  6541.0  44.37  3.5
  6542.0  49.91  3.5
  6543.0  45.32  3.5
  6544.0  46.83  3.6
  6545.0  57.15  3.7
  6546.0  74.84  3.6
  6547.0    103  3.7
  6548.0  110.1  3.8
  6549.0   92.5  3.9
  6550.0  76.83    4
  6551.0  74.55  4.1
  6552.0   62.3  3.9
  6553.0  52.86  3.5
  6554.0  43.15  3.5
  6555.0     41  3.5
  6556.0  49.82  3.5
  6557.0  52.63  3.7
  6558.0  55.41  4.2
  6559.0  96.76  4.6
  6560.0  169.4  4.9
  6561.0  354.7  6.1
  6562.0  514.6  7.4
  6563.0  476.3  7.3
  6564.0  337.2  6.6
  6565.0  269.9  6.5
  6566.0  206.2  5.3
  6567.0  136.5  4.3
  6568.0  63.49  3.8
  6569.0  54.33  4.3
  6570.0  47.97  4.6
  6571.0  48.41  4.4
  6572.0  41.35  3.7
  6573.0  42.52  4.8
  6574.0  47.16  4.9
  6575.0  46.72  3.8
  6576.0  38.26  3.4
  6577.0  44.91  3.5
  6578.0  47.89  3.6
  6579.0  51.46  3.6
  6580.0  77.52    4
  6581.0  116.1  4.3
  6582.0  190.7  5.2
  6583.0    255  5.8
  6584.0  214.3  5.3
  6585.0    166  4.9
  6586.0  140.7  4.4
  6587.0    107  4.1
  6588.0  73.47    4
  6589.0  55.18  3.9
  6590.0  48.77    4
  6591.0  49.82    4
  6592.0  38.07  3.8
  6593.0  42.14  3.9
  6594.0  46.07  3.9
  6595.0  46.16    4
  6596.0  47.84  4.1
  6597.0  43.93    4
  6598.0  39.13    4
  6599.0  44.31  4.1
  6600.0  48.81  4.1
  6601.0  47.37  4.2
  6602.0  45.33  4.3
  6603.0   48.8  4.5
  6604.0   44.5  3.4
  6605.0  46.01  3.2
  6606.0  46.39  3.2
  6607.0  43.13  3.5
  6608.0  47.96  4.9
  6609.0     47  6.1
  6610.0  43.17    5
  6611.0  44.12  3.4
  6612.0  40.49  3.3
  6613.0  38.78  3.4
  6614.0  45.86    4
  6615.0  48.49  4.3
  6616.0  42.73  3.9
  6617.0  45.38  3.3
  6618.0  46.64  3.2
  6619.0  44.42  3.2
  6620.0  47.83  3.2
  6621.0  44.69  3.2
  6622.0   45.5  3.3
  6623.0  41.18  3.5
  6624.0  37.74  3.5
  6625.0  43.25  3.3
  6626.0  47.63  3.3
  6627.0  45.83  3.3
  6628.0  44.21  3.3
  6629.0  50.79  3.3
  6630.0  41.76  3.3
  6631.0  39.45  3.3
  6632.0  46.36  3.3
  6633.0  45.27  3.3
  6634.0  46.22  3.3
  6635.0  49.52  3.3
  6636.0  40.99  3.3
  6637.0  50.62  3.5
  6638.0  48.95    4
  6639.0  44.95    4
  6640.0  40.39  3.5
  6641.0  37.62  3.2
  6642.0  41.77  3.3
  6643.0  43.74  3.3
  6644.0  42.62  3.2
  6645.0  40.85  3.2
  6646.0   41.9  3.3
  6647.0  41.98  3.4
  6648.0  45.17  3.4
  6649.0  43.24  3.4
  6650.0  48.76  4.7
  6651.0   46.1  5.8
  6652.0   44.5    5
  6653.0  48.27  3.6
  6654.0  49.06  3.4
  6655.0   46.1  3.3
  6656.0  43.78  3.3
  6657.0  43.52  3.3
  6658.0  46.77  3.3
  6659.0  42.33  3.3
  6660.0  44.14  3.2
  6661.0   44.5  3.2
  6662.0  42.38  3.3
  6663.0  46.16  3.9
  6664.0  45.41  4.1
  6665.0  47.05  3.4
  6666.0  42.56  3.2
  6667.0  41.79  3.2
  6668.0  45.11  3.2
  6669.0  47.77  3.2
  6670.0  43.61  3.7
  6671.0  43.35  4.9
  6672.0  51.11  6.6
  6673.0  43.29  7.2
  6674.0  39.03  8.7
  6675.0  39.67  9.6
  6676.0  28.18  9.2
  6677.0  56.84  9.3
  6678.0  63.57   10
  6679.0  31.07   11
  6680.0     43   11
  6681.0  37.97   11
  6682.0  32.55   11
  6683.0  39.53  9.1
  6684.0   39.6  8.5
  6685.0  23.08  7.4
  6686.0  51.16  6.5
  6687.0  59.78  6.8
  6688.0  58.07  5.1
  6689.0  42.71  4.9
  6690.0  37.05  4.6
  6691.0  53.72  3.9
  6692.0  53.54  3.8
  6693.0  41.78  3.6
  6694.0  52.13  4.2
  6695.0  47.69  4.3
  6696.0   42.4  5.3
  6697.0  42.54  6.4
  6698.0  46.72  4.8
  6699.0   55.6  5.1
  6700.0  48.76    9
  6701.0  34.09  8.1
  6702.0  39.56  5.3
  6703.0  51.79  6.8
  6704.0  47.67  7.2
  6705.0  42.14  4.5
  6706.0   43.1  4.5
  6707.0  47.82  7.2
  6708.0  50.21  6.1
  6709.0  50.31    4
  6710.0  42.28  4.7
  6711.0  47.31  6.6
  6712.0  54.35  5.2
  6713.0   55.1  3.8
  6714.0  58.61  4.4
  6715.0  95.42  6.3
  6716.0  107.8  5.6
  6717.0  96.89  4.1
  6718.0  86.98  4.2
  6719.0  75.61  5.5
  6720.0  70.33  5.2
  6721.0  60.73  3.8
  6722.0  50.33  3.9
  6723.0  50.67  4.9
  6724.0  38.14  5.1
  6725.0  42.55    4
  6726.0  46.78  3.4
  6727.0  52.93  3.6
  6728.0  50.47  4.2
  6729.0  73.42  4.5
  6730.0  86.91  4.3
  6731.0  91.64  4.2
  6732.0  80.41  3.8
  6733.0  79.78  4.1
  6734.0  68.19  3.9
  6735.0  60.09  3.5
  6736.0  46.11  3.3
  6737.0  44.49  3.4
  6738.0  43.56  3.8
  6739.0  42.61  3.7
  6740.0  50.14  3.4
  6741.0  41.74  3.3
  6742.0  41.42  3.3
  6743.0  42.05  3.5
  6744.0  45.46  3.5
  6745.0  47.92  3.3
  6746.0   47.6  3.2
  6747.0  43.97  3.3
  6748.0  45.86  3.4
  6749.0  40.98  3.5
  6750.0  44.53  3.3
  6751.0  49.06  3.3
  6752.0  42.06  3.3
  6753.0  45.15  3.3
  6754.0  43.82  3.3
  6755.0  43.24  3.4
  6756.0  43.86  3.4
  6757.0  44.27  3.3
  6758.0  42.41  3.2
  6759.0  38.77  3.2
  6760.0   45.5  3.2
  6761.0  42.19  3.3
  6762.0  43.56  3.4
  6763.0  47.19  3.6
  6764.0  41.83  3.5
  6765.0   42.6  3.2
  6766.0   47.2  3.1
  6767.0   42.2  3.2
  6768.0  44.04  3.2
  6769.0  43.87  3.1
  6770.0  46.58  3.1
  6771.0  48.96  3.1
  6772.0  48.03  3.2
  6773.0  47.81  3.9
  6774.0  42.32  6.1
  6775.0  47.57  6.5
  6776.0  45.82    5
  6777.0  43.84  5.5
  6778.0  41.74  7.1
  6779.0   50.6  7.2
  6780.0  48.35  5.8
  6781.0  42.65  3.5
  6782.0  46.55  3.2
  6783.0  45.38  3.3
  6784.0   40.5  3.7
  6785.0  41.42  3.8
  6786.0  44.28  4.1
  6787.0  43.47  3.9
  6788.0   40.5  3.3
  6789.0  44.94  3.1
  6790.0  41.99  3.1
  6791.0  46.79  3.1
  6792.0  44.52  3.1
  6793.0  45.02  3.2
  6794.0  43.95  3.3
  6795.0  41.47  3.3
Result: 0.125 mag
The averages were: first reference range 43.8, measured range 45.2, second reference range 52.4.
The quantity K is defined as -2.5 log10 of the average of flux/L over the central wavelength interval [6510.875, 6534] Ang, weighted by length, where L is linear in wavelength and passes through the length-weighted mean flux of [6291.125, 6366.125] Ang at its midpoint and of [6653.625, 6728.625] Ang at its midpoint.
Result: 0.09 mag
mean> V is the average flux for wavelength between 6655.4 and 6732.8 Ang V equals 51.2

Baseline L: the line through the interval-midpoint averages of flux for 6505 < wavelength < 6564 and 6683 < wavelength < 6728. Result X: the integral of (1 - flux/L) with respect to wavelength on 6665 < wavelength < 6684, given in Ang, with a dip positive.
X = 4.8 Ang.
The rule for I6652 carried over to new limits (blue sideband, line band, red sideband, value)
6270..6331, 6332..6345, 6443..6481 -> 0.04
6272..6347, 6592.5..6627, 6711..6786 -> 0.11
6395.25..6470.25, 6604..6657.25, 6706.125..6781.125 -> 0.11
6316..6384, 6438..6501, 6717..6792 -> 0.04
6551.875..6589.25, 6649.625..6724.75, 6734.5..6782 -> 0.45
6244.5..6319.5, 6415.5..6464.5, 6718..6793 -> 0.03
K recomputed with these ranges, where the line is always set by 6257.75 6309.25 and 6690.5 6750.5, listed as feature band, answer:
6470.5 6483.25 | 0.08 mag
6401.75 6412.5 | 0.08 mag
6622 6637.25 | 0.17 mag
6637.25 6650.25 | 0.22 mag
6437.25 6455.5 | 0.09 mag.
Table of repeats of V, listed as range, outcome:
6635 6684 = 43.8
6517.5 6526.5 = 42.5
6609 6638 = 44.7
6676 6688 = 43.4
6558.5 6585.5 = 154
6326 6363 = 43.4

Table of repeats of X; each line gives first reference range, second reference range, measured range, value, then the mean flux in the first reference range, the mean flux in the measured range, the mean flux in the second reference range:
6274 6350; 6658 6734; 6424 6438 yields 0.50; 43.9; 44.7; 51.8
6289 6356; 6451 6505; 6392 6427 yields 1.11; 44.5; 42.9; 44.1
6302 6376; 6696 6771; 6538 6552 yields -4.99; 44.6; 65.9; 52.2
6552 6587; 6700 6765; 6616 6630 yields 8.15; 134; 44.8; 53.2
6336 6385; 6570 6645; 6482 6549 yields 7.70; 44.8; 46.8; 57.5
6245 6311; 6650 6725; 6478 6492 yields 0.62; 43.5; 44.3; 49.2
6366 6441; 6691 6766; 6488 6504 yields 0.98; 43.9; 43.5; 52.5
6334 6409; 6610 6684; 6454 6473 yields -0.32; 43.9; 44.7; 44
